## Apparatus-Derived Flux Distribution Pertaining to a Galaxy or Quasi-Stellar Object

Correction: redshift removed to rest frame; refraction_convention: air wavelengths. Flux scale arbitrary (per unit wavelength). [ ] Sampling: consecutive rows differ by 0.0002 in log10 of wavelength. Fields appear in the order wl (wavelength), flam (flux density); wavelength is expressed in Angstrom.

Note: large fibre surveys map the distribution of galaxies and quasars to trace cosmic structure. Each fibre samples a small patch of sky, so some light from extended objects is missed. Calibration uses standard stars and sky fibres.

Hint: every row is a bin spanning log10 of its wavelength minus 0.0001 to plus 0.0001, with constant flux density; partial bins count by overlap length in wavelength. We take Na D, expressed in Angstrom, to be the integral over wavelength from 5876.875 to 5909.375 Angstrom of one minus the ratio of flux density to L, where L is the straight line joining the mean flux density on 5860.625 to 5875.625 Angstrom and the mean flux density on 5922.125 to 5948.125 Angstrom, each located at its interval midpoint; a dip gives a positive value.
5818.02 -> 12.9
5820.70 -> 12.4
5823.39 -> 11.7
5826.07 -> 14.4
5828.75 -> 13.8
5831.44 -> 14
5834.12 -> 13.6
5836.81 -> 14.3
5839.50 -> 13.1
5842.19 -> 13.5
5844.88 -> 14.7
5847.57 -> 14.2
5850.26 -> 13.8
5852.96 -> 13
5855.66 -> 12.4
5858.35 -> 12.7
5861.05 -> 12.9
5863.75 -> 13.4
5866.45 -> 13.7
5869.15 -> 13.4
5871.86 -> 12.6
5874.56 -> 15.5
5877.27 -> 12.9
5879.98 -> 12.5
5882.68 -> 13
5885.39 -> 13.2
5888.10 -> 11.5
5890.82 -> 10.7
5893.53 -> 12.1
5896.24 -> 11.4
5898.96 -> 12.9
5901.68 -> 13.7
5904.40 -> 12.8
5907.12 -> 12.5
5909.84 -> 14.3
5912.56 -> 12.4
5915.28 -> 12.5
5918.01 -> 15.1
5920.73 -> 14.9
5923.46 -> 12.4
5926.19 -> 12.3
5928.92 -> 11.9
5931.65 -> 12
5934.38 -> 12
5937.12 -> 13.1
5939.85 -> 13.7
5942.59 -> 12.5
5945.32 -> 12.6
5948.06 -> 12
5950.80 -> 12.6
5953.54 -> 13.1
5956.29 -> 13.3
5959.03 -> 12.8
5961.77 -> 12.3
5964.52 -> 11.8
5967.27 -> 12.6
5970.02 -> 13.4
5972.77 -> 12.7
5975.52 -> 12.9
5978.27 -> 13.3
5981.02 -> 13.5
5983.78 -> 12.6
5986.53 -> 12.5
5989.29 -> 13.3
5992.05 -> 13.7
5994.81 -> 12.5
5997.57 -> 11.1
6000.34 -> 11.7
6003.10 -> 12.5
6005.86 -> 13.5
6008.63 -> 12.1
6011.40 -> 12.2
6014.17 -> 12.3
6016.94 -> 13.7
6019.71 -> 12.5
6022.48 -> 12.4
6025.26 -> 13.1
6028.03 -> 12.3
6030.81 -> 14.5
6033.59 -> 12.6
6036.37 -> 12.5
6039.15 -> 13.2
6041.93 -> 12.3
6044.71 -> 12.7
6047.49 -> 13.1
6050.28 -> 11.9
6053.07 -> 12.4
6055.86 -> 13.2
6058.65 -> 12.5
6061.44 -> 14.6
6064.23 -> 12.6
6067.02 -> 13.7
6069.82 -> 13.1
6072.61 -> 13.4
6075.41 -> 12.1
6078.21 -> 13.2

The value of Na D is 1.7 Angstrom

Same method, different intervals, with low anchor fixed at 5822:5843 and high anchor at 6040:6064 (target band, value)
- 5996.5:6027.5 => 1.17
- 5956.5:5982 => 0.54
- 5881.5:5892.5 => 1.06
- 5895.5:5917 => 0.67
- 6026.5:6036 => -0.12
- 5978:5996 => 0.00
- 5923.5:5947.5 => 1.31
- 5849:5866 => 0.50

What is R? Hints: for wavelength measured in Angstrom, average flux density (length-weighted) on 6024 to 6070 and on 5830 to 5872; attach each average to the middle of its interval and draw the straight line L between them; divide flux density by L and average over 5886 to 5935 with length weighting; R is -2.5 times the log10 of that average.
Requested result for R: 0.06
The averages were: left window 13.5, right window 13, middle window 12.7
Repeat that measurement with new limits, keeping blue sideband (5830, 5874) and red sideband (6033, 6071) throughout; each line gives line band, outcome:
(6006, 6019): 0.030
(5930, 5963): 0.046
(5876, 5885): 0.046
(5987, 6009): 0.041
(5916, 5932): 0.011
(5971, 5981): 0.004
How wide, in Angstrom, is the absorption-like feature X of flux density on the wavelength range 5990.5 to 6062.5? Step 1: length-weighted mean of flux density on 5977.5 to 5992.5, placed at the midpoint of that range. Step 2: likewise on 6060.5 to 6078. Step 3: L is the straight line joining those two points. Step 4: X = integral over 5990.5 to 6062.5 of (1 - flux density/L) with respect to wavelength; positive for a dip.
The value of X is 2.4 Angstrom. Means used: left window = 13.1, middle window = 12.7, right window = 13.2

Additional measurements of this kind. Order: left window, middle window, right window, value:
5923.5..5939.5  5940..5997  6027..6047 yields -1.12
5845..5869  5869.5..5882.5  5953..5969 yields -0.12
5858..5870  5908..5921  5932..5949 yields -0.87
